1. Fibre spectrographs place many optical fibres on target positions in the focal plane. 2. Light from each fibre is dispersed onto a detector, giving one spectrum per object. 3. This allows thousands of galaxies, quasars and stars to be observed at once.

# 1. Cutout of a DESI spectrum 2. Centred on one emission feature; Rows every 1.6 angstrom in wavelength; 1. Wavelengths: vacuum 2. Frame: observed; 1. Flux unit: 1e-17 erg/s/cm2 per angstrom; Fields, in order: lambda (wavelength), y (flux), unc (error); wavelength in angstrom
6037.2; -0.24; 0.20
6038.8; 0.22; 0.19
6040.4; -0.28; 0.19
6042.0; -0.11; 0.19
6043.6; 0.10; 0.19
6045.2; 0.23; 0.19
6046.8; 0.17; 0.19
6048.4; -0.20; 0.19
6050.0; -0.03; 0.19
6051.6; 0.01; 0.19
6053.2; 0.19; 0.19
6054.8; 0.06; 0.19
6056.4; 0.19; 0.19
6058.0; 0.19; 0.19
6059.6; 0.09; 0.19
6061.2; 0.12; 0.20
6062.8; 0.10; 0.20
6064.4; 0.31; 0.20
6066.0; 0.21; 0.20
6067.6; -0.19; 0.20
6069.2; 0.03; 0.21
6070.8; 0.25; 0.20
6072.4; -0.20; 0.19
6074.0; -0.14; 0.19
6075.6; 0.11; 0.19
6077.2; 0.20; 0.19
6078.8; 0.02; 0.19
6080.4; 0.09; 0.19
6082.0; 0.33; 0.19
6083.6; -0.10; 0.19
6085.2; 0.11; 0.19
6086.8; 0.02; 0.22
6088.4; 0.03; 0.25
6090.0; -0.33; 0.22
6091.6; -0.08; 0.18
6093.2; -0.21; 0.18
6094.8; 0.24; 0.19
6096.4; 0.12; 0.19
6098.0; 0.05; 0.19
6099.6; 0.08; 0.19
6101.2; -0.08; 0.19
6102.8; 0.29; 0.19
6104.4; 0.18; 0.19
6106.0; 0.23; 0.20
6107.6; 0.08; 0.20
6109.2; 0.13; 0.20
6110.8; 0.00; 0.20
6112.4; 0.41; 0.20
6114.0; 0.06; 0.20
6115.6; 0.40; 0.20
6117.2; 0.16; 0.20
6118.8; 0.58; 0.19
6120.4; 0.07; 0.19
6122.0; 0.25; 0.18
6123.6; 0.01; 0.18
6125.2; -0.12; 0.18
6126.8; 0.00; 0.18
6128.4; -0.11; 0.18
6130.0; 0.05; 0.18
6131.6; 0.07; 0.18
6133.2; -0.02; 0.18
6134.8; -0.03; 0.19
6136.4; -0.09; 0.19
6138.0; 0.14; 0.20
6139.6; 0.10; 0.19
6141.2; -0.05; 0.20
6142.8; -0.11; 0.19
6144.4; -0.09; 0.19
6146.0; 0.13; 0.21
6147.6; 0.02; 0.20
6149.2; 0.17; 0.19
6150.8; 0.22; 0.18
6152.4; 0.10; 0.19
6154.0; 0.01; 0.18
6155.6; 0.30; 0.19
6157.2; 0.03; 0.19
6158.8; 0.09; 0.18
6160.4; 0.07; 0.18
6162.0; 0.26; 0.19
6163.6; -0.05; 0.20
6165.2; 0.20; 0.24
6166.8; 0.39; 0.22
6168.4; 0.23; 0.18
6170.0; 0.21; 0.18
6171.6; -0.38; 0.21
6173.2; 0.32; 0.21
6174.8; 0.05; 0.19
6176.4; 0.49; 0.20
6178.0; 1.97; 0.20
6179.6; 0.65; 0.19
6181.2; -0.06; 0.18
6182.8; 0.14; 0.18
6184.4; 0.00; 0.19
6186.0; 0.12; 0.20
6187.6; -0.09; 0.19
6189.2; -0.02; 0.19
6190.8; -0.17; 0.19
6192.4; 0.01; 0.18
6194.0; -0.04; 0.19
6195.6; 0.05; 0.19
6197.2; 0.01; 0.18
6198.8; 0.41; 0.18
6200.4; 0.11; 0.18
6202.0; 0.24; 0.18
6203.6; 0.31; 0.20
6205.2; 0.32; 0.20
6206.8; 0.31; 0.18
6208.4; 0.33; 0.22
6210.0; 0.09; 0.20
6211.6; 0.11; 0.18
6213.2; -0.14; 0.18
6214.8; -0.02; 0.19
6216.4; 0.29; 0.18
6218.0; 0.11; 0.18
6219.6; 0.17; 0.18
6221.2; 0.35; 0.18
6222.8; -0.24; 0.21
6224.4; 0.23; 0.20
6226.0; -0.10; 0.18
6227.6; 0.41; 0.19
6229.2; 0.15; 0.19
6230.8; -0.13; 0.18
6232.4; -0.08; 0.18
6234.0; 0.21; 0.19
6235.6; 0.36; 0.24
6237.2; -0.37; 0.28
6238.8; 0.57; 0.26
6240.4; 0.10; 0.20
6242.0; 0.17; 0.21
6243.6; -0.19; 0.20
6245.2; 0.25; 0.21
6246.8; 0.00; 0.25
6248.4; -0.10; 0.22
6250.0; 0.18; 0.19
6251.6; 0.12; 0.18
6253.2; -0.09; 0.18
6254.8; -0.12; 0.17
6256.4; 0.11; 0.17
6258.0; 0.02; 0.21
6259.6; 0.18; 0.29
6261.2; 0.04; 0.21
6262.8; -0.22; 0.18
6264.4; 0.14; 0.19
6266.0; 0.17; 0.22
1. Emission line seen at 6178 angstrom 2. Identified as [O III] 5007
